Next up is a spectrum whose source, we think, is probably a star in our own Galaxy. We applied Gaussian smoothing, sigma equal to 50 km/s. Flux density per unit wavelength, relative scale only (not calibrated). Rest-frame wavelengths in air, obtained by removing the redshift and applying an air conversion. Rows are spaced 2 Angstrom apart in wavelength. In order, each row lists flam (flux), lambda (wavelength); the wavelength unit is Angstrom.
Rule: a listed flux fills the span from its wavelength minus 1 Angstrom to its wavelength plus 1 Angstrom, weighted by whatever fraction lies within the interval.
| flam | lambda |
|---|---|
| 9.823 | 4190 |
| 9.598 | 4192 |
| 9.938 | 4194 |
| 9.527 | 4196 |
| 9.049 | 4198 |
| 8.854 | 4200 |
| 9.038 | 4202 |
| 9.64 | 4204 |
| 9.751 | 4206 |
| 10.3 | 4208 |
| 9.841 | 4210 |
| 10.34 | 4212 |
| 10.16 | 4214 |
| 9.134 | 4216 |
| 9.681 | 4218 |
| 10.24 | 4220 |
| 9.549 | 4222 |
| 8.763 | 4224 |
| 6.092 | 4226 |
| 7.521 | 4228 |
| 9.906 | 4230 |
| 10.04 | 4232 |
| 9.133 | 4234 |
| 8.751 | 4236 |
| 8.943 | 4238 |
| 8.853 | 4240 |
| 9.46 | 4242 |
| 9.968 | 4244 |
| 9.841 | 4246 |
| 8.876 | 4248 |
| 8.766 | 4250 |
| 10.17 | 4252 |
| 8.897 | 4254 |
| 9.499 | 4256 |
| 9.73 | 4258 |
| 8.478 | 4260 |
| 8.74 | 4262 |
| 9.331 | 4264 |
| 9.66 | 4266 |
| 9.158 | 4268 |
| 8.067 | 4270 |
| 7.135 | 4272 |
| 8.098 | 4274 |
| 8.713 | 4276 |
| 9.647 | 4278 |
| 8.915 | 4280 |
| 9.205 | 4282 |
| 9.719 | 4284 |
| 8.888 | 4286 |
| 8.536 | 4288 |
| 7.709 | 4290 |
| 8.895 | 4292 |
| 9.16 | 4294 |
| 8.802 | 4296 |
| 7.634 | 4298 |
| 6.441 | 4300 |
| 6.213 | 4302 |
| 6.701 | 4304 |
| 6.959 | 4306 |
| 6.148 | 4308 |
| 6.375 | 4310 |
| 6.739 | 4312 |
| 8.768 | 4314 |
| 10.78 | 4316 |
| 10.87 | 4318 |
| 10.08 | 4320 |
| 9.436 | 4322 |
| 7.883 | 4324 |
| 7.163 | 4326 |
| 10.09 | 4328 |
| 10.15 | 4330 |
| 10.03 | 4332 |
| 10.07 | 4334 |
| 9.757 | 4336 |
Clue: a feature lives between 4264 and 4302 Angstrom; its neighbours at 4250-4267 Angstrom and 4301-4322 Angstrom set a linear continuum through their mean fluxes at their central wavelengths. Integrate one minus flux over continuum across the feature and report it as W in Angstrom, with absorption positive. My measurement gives 0.8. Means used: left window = 9.28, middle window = 8.53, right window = 8.03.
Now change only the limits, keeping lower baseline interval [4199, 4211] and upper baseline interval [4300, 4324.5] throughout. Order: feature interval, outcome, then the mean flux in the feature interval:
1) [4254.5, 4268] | -0.7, 9.22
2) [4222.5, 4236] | 0.9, 8.62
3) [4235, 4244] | 0.0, 9.11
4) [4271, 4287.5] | -0.6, 8.78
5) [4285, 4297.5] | -0.5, 8.62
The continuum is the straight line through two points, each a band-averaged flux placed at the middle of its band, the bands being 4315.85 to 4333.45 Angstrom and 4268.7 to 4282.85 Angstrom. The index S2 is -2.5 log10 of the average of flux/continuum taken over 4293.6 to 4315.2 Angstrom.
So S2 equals 0.25 mag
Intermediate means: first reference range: 8.55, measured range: 7.25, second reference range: 9.56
